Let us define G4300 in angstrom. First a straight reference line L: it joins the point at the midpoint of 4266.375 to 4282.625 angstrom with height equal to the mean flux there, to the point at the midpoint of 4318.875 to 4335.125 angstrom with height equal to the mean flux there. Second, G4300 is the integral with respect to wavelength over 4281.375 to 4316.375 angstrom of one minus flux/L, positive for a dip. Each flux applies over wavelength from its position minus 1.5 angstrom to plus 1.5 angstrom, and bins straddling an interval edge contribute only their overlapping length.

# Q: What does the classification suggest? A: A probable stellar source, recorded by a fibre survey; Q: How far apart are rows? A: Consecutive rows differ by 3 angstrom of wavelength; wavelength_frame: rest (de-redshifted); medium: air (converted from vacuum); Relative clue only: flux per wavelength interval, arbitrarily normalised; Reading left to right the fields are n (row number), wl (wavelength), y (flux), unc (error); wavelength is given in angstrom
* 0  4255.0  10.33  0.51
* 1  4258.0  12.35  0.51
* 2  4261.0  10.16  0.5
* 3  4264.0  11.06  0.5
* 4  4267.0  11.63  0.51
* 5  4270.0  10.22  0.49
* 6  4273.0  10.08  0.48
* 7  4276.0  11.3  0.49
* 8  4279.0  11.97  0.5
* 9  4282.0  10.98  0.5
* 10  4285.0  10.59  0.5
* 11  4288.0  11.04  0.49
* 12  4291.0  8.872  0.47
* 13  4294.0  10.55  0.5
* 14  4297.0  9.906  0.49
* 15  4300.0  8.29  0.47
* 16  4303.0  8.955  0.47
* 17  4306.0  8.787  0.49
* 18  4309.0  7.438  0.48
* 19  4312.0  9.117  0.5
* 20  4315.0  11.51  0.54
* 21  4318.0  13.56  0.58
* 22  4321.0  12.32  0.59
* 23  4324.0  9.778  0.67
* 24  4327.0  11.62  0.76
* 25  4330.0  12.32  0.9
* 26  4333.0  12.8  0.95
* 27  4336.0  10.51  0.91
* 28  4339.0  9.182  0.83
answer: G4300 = 5.3 angstrom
